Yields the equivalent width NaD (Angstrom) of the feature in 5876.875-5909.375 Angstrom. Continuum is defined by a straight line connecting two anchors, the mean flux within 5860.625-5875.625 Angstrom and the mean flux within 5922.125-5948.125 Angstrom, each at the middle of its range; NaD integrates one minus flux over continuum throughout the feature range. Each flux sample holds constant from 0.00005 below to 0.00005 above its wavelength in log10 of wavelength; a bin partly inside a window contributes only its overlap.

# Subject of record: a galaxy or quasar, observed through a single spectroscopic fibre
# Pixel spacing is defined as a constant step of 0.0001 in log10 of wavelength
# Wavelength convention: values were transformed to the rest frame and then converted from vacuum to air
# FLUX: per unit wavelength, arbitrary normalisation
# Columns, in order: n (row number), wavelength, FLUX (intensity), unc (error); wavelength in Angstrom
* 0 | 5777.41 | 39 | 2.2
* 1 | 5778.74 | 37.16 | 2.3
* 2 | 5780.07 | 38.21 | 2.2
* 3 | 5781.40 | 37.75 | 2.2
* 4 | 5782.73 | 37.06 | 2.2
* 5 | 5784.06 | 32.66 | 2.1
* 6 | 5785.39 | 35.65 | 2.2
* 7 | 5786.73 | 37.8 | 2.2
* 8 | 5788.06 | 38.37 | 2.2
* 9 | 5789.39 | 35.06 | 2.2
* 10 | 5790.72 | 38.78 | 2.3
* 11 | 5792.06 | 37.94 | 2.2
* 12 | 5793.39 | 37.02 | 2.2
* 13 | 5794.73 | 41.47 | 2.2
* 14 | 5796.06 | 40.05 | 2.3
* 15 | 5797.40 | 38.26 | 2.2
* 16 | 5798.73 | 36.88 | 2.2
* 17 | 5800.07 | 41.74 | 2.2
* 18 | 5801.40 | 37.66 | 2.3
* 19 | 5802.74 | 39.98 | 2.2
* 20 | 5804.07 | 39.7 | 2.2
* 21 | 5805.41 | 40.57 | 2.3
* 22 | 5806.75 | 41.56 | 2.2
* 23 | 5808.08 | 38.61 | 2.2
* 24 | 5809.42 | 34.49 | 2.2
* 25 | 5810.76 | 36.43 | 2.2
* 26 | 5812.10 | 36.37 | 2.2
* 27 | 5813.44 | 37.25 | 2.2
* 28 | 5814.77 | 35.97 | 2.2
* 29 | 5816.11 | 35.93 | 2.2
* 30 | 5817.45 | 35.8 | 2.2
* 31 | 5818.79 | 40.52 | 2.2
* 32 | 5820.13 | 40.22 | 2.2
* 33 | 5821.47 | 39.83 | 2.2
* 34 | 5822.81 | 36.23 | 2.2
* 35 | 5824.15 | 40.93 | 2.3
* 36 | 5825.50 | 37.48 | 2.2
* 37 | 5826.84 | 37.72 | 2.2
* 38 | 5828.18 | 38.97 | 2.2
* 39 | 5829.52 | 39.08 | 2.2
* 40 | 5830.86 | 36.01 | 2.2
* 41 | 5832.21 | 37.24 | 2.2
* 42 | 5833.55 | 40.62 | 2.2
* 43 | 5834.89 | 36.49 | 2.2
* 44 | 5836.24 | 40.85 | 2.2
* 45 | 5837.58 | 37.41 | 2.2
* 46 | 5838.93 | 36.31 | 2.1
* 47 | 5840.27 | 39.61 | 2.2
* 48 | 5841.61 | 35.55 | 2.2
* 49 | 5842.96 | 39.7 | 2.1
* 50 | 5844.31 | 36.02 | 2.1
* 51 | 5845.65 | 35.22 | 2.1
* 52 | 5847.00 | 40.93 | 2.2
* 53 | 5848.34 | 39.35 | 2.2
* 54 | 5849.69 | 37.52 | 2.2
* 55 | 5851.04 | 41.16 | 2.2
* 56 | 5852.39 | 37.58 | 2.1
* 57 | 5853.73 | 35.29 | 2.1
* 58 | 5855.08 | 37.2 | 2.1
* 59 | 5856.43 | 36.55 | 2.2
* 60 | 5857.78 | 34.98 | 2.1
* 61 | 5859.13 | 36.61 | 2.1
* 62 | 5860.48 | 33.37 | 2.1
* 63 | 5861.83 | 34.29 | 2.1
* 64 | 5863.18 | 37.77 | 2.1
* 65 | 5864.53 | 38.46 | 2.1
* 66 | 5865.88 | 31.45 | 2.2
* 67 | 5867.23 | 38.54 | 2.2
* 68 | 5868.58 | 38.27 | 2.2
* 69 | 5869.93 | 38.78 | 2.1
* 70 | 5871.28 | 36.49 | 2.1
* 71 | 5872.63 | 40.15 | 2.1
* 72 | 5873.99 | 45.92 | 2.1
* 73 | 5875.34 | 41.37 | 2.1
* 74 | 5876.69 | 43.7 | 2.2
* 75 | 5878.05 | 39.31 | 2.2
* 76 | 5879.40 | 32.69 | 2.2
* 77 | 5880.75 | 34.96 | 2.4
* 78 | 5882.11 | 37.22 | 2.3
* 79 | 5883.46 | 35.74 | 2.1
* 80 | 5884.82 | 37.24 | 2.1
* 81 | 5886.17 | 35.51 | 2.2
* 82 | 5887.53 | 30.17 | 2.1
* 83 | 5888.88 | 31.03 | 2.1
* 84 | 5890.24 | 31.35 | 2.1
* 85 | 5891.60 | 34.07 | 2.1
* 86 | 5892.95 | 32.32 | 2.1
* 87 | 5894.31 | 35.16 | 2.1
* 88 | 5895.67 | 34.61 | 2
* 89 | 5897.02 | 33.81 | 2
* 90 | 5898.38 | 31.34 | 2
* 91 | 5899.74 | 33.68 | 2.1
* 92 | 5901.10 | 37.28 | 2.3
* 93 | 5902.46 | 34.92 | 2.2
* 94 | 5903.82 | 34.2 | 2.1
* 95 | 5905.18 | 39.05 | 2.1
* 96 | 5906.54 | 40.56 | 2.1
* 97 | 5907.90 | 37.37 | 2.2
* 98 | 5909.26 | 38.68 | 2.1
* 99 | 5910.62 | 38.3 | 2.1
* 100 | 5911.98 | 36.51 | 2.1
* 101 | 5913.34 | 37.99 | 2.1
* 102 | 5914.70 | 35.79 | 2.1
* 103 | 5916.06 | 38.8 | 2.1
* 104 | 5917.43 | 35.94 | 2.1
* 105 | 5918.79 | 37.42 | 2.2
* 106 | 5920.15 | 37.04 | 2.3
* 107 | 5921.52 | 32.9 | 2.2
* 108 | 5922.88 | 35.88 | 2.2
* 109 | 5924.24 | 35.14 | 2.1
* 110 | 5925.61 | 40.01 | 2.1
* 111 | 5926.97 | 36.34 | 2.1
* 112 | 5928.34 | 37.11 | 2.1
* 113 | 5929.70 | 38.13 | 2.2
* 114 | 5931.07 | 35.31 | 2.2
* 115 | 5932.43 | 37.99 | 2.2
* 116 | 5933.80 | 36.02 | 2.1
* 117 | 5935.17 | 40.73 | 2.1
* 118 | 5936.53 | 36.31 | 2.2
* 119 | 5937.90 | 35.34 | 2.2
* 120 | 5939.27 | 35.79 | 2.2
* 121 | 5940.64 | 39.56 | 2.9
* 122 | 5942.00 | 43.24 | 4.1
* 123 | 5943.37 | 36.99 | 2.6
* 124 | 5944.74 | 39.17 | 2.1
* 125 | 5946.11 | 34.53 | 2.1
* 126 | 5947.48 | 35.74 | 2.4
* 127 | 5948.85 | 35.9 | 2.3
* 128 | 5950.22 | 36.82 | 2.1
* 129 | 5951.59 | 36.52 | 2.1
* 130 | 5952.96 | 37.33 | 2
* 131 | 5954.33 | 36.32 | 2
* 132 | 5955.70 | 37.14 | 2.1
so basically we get 2.26 Angstrom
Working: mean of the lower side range 38.1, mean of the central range 35.2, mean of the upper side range 37.3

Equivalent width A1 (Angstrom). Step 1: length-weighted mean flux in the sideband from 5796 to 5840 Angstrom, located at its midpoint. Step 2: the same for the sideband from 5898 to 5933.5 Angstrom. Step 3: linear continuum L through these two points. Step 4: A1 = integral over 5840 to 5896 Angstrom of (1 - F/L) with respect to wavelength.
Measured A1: 1.1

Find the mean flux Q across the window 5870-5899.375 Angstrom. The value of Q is 35.9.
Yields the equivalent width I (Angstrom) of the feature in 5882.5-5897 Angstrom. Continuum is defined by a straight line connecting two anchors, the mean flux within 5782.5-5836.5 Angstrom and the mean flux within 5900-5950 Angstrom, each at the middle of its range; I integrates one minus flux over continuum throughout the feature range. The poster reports 1.4 Angstrom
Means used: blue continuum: 38.1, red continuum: 37.1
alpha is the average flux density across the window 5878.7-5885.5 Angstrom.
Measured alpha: 35.6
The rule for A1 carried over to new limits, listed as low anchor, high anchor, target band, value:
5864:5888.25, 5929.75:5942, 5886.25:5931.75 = 2.22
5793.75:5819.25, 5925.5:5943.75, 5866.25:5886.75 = -0.16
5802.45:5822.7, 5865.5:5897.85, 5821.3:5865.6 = -0.31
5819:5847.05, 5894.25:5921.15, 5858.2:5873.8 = 0.16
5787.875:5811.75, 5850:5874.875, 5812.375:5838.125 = -0.01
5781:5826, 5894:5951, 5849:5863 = 0.36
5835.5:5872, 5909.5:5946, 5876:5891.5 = 0.81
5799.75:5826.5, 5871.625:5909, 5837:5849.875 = -0.11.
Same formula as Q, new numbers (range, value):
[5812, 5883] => 37.8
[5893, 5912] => 36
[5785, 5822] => 38.2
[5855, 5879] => 37.9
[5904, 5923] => 37.3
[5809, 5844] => 37.8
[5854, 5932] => 36.4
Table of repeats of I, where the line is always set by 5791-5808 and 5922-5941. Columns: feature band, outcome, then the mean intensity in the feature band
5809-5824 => 0.7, 37.4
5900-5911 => 0.0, 37.4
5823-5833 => 0.2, 38.1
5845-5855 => 0.1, 38.1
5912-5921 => 0.1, 37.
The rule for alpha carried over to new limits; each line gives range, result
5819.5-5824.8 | 39.3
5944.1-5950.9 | 36.4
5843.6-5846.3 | 35.7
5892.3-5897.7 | 34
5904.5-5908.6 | 39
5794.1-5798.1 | 39.9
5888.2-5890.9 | 31.2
